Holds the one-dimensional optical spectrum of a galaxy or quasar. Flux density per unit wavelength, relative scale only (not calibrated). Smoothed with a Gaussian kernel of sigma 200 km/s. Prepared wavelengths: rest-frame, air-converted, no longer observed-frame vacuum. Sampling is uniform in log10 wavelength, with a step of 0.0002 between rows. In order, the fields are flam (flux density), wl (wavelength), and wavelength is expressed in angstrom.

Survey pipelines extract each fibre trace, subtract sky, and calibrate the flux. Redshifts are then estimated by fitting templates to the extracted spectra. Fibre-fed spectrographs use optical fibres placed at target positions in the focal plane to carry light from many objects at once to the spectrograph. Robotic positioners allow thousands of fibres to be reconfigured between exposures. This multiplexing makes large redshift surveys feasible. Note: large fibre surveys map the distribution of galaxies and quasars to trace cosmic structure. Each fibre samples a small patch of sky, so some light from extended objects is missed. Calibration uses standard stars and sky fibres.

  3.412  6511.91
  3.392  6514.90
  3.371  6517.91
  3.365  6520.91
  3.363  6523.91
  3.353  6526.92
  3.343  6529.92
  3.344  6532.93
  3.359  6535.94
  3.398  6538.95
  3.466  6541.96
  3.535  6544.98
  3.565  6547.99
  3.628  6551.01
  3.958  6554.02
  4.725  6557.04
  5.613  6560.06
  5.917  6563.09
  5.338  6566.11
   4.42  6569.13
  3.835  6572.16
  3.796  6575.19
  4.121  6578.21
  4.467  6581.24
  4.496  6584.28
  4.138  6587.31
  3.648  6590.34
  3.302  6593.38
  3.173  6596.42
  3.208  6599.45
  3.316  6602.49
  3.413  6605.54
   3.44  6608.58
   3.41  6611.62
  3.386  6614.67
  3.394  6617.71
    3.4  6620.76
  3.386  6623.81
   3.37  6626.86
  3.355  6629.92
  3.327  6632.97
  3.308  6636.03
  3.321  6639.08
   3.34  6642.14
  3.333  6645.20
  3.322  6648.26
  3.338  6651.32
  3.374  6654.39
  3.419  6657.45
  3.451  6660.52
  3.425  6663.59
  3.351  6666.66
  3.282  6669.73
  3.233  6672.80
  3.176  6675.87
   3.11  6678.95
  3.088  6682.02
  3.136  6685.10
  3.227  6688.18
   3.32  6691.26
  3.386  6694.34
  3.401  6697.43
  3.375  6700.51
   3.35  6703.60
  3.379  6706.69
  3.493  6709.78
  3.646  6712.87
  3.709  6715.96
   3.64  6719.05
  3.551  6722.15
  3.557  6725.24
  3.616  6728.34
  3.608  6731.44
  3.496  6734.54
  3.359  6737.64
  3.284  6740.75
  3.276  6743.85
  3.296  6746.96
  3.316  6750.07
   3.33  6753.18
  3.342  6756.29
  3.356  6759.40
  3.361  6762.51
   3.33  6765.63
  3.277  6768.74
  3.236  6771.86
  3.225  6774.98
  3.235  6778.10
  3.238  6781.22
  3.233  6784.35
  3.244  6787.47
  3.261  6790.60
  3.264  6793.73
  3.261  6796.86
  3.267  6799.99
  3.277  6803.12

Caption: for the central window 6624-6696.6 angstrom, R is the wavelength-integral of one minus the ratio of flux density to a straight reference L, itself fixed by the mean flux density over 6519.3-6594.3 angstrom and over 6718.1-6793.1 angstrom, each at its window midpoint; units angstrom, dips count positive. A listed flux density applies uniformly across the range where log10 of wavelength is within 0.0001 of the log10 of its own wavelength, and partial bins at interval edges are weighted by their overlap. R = 7.0 angstrom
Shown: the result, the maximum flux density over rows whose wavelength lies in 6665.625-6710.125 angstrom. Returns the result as 3.493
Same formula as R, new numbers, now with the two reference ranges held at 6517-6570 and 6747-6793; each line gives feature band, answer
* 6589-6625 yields 3.75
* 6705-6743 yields -1.14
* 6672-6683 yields 1.26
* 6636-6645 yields 0.83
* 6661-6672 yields 0.72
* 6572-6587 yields -1.27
